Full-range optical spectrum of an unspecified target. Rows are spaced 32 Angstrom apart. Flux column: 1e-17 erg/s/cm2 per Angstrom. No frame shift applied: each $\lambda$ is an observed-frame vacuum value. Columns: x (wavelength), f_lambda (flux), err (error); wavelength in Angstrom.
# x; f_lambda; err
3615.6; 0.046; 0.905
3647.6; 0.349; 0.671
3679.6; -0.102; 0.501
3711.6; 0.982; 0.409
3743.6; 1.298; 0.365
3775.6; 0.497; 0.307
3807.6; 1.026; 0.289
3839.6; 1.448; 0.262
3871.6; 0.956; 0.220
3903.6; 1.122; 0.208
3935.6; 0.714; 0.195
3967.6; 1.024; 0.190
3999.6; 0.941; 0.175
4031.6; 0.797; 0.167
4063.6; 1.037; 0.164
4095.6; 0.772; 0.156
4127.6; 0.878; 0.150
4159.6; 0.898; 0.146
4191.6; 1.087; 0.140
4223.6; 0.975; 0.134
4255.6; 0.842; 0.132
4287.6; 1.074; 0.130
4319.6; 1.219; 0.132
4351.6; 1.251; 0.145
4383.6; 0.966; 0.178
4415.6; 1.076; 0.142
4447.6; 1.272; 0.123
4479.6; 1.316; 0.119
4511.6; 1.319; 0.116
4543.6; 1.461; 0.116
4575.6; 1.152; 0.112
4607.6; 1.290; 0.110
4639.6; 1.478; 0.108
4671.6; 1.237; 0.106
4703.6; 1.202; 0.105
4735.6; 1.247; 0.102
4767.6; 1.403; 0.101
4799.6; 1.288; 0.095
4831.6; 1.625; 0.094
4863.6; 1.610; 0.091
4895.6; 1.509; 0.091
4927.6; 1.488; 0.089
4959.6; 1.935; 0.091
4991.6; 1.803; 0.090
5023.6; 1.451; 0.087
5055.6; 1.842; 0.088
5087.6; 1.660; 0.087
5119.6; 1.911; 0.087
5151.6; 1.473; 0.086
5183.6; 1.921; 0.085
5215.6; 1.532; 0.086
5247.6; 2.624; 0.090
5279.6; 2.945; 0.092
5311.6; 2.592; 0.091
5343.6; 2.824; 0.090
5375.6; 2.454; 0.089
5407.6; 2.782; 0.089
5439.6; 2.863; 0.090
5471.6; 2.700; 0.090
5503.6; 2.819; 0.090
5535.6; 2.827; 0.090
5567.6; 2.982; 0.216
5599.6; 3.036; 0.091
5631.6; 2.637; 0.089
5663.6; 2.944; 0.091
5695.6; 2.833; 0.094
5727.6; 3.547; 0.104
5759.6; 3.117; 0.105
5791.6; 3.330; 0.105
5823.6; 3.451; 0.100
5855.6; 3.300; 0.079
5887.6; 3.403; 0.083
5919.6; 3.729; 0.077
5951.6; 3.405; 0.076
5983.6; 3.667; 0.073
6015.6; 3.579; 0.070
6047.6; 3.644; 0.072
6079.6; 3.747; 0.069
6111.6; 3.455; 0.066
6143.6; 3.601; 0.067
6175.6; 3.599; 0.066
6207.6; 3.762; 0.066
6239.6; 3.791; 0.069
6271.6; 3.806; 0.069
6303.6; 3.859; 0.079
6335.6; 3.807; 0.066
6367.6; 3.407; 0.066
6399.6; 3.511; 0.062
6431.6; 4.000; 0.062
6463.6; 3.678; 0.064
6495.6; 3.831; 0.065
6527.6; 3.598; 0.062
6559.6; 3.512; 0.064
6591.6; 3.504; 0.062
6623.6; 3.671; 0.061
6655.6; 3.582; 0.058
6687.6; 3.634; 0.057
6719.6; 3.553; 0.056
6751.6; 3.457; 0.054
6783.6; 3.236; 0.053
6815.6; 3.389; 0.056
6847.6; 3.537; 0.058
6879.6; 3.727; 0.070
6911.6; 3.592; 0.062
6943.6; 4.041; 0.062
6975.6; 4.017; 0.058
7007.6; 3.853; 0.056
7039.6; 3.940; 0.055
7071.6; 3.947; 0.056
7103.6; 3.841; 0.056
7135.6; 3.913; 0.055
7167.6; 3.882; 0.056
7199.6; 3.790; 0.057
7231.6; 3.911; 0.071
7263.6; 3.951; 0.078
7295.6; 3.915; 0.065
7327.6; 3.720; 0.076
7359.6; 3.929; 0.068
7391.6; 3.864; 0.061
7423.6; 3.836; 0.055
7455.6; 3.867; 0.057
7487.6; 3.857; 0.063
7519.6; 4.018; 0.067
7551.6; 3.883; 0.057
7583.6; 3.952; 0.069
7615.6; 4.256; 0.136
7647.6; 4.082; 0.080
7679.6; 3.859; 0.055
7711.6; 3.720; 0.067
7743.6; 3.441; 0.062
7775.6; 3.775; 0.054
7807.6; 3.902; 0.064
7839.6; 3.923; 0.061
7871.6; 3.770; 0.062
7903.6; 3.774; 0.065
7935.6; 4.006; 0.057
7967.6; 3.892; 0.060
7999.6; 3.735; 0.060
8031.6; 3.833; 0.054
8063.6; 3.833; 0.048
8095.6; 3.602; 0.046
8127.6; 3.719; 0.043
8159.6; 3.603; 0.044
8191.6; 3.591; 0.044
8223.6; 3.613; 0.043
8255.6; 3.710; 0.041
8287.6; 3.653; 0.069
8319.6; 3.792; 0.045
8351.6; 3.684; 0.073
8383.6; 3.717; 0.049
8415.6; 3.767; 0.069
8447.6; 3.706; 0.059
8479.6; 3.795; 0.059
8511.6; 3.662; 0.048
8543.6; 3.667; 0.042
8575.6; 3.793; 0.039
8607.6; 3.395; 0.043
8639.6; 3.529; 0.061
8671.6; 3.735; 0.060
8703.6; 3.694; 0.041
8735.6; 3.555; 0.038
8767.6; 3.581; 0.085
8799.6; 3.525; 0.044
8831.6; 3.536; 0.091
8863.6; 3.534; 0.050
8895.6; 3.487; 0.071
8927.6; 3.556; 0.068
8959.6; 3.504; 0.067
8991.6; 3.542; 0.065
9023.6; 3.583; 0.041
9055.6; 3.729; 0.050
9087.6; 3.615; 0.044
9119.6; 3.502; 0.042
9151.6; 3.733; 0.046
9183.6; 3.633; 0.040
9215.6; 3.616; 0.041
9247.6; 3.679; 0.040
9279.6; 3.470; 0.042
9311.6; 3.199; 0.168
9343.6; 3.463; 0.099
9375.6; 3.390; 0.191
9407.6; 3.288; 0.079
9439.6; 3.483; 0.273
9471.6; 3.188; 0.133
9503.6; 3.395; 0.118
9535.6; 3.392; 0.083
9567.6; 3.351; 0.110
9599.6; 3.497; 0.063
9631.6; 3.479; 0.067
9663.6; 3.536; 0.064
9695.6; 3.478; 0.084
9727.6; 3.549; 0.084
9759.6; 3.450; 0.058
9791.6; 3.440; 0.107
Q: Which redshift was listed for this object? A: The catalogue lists 0.31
